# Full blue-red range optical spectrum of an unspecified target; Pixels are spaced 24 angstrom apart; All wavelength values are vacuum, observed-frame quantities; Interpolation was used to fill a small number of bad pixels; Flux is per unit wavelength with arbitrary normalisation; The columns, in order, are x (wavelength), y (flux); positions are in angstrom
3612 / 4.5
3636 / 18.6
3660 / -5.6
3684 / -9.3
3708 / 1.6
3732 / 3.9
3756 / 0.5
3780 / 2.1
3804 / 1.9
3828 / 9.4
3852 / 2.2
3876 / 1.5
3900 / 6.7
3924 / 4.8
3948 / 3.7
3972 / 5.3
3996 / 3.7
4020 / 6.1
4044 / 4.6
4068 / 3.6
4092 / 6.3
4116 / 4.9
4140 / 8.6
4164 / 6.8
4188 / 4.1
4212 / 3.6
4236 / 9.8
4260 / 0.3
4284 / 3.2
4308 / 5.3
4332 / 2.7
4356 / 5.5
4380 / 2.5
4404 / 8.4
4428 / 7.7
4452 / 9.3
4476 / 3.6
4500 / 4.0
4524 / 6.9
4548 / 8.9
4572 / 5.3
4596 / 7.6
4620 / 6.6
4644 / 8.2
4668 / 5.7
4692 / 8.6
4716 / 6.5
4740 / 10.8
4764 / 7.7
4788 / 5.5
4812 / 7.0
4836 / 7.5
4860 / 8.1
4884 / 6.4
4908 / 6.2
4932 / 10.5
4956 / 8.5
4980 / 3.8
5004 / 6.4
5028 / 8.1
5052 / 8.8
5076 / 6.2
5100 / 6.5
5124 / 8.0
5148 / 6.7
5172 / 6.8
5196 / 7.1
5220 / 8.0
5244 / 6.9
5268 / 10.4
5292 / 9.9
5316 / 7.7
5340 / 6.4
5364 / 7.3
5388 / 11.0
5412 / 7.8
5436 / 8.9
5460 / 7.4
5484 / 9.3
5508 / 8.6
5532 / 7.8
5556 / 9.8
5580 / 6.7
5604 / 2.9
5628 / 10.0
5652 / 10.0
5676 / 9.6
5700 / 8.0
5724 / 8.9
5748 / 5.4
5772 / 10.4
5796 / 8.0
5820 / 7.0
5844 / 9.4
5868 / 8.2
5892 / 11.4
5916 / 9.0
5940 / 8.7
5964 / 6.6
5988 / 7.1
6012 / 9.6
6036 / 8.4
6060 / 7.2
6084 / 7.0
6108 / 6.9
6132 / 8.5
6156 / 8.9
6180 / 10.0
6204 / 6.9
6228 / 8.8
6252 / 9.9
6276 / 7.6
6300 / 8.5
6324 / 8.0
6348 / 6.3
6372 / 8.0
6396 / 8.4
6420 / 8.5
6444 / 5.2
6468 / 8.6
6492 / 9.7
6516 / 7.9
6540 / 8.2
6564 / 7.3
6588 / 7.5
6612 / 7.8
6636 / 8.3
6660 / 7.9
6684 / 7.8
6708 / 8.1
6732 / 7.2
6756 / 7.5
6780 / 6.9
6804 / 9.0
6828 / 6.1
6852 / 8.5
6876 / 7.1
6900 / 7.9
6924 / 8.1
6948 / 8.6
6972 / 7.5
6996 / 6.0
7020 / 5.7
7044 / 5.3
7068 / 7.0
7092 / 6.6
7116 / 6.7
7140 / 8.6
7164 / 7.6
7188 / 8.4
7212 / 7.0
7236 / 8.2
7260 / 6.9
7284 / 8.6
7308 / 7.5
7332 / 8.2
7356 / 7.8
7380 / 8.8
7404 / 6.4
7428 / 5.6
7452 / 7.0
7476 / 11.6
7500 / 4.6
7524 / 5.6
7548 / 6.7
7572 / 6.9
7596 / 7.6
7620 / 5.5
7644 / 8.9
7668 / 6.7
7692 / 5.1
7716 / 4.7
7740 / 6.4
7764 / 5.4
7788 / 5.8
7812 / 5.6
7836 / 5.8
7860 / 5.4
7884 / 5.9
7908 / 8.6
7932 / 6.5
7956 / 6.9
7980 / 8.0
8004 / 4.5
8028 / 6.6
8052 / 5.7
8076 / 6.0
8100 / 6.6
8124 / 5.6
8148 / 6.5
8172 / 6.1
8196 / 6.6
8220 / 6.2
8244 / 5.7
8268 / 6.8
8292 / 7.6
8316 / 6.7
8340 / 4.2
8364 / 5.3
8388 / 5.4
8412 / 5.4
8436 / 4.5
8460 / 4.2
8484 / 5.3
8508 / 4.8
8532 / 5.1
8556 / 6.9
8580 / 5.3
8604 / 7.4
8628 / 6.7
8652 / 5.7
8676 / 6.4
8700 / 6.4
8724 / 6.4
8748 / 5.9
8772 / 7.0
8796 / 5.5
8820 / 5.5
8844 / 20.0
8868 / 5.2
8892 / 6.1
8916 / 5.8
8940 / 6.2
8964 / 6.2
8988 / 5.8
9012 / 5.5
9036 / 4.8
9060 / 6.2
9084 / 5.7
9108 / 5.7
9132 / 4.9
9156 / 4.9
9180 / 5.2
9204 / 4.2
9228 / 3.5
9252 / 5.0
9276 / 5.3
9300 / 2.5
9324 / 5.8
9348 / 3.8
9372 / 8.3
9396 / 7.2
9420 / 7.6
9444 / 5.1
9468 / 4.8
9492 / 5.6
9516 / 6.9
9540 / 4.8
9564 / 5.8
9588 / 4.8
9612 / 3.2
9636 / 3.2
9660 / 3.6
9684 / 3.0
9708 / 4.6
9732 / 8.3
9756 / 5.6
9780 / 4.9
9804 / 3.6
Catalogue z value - 0.137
